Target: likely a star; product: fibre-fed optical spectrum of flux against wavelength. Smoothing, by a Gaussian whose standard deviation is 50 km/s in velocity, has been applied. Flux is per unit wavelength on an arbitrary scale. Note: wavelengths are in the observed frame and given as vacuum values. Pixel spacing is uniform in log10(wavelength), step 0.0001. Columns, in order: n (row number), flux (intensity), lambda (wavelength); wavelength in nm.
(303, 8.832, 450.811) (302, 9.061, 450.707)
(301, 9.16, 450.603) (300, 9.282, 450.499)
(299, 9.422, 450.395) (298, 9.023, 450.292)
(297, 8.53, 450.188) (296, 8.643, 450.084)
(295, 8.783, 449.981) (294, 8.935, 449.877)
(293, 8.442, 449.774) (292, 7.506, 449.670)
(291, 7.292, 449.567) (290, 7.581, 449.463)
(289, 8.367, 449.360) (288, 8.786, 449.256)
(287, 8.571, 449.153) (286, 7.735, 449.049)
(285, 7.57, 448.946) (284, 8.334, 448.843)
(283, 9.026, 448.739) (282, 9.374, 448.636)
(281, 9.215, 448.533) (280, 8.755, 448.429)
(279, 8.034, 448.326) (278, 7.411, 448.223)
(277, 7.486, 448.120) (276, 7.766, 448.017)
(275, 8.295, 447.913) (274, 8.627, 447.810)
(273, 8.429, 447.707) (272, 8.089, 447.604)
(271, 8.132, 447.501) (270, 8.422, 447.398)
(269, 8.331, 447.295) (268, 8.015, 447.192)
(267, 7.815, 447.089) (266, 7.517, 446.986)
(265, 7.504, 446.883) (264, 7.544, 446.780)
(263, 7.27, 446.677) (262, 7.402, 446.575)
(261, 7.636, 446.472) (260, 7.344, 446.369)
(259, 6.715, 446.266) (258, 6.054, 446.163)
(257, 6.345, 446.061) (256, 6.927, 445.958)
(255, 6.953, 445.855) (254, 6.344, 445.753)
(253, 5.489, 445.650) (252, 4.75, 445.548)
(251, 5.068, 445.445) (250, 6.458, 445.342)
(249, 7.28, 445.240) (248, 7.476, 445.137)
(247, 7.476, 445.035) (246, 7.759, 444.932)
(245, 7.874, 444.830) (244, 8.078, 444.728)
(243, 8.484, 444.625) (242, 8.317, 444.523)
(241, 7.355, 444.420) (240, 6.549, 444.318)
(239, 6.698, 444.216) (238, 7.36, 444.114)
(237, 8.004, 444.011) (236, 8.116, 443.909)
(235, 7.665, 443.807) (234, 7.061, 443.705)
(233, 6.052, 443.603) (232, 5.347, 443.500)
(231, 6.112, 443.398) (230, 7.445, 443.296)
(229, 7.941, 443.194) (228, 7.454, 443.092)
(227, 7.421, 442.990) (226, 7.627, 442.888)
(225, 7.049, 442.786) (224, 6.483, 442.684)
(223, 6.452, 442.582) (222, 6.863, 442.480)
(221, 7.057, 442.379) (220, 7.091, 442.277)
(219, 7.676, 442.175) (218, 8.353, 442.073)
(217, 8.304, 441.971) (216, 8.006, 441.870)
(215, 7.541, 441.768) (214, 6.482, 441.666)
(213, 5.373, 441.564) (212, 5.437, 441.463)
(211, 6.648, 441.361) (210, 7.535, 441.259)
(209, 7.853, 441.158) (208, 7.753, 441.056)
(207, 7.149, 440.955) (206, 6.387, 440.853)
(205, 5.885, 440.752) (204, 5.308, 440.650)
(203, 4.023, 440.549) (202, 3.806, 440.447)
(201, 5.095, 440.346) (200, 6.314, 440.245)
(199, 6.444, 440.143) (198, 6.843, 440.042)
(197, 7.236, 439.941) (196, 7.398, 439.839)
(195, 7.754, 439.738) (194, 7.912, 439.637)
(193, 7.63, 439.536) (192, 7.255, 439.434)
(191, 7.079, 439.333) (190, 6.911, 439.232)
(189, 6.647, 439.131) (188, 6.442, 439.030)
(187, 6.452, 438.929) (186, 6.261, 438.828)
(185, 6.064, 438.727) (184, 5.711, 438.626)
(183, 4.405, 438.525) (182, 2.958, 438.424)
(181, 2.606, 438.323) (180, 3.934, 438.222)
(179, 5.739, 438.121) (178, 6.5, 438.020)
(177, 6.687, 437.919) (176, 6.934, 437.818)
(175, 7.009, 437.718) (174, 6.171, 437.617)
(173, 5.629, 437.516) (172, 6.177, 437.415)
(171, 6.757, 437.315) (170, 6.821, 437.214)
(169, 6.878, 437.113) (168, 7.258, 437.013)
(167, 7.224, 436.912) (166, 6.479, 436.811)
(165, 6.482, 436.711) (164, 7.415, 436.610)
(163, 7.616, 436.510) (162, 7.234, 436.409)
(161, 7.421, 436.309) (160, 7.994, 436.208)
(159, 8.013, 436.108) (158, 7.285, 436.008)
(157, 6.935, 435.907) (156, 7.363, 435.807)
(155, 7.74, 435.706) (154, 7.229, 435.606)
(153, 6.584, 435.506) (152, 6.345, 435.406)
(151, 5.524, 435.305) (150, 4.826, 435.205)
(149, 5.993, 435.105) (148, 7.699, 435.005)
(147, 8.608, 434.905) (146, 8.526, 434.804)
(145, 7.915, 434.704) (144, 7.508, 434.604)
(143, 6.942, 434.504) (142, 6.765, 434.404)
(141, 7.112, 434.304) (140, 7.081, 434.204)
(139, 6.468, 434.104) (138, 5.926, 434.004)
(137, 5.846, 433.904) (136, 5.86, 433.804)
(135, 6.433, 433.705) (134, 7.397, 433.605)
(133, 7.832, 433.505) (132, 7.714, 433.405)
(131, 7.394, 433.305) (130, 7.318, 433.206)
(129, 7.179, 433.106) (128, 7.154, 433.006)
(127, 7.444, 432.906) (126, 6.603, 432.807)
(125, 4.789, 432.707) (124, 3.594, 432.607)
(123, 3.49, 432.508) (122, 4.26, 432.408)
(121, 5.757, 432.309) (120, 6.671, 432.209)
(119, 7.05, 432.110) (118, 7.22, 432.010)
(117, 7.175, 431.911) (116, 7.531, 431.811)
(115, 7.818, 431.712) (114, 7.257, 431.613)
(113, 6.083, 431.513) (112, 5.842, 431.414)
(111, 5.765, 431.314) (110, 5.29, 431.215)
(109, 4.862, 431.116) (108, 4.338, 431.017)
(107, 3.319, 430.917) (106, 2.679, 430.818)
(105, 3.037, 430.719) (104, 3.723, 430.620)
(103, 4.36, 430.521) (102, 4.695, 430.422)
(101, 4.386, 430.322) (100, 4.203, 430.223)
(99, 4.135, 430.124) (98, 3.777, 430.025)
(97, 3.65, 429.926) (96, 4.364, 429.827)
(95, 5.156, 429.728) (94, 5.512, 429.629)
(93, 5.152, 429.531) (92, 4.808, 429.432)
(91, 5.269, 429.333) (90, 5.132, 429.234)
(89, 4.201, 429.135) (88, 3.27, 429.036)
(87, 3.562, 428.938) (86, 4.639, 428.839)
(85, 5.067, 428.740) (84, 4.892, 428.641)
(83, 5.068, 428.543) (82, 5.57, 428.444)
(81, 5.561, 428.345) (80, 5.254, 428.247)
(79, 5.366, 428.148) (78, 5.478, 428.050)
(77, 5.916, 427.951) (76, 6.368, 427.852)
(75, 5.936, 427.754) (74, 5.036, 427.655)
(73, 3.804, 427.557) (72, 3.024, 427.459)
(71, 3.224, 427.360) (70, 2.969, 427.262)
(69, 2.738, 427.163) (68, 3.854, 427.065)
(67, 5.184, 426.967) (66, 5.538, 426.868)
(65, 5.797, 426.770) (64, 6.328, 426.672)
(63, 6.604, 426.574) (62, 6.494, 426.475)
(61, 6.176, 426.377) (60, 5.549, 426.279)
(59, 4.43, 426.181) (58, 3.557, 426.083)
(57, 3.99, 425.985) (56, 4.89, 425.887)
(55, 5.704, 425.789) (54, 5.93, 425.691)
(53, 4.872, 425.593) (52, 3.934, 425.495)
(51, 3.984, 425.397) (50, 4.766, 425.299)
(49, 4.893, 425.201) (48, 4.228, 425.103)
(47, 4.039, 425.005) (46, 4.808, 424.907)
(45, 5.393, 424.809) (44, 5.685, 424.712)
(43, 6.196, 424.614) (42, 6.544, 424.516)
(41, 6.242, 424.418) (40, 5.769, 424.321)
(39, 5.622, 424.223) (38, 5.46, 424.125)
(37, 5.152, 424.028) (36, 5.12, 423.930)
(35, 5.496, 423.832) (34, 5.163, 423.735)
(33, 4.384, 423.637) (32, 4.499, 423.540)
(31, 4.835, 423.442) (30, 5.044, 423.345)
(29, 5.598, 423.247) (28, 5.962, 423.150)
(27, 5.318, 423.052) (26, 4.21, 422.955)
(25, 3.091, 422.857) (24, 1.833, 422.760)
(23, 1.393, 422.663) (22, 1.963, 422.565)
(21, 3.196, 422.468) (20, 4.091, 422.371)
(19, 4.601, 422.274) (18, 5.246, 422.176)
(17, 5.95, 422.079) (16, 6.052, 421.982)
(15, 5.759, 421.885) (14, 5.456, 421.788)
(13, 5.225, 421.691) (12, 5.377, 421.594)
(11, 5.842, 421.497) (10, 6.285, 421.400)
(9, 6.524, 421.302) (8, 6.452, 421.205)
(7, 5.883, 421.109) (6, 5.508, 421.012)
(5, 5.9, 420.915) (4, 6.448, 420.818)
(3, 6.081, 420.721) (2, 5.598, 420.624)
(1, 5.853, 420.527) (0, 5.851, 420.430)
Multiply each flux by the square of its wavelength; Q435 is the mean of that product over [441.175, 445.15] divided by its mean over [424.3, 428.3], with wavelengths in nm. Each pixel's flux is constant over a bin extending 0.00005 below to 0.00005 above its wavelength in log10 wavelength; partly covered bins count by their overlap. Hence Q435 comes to 1.55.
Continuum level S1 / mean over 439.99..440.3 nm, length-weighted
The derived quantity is 6.52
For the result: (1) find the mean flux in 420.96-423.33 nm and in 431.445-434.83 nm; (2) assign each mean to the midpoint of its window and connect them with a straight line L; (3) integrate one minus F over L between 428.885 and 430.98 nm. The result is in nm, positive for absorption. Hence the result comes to 0.66 nm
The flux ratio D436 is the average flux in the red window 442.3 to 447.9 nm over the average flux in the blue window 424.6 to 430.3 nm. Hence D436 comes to 1.50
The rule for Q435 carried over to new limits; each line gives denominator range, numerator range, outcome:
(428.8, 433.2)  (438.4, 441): 1.26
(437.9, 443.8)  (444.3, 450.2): 1.22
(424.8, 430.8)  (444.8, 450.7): 1.81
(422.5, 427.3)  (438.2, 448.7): 1.57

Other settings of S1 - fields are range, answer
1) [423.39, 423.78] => 4.72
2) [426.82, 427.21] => 4.33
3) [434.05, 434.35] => 6.87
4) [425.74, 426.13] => 4.54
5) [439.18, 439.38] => 7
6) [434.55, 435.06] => 8.02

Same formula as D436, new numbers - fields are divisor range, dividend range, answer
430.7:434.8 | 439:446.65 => 1.11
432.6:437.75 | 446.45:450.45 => 1.19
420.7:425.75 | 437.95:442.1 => 1.25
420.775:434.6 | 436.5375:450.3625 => 1.35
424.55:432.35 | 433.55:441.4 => 1.31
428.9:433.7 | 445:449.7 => 1.40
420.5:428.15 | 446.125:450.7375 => 1.62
